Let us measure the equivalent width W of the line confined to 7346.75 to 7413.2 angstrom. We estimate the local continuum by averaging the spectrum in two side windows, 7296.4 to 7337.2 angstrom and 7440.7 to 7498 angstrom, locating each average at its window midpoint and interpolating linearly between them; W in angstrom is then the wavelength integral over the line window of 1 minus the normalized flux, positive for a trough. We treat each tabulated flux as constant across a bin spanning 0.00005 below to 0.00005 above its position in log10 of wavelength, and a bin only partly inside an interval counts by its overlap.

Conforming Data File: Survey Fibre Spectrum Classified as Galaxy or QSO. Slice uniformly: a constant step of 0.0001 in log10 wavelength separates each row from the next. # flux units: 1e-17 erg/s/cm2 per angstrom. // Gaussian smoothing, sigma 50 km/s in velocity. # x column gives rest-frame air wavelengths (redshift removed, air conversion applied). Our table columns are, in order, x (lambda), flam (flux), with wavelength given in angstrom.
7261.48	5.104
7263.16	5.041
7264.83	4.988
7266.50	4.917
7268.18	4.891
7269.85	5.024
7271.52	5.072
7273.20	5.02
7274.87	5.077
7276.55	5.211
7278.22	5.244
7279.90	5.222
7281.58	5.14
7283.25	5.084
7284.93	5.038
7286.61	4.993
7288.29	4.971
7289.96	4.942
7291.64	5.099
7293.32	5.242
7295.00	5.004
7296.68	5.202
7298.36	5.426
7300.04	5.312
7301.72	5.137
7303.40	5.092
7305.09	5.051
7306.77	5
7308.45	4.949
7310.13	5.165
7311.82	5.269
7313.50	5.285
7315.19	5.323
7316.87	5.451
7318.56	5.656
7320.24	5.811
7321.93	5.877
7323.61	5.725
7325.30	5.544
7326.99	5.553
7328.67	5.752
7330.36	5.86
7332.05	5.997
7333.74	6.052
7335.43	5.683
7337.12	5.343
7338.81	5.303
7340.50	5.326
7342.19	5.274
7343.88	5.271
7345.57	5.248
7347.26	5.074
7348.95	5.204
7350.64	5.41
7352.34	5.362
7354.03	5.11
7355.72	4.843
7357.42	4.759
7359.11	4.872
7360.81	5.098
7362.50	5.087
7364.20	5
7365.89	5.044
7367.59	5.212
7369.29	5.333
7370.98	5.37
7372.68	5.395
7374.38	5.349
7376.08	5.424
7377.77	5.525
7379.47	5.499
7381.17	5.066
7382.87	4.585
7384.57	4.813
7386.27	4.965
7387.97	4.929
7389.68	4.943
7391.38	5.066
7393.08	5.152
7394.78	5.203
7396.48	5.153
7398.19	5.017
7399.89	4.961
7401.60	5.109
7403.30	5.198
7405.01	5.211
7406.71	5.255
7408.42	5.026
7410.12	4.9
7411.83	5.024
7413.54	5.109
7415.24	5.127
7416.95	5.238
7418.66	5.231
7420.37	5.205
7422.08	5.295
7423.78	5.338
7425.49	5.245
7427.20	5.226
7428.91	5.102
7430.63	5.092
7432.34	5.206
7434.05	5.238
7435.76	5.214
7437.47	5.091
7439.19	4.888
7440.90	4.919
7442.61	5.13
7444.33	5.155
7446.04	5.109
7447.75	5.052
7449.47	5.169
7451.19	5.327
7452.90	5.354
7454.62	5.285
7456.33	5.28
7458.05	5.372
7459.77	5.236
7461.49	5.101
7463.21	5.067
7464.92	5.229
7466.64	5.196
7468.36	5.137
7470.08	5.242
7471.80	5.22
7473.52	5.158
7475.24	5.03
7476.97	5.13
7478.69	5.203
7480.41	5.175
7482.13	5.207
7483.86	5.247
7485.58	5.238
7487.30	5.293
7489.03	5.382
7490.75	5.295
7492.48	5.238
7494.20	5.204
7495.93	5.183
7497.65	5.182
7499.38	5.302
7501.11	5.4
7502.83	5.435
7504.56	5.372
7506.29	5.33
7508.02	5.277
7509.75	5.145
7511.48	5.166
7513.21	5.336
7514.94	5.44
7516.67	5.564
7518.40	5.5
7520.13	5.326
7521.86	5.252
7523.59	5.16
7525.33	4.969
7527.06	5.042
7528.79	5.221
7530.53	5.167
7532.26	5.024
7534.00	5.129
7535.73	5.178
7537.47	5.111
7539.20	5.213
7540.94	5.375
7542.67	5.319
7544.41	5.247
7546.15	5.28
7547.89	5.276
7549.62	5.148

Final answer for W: 3.0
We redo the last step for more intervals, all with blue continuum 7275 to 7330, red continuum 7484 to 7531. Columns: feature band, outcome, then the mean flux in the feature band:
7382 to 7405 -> 1.1 angstrom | 5.01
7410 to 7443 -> 0.8 angstrom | 5.15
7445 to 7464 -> 0.2 angstrom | 5.21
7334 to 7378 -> 0.4 angstrom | 5.24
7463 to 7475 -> 0.2 angstrom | 5.18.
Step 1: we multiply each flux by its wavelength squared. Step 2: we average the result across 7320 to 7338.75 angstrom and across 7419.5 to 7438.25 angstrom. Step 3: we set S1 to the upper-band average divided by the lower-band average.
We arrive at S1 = 0.9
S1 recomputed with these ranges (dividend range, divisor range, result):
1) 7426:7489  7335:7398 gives 1.03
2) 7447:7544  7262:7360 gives 1.05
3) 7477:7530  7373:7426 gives 1.05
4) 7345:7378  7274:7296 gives 1.04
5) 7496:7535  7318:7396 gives 1.04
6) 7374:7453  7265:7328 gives 1.02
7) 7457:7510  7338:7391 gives 1.05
